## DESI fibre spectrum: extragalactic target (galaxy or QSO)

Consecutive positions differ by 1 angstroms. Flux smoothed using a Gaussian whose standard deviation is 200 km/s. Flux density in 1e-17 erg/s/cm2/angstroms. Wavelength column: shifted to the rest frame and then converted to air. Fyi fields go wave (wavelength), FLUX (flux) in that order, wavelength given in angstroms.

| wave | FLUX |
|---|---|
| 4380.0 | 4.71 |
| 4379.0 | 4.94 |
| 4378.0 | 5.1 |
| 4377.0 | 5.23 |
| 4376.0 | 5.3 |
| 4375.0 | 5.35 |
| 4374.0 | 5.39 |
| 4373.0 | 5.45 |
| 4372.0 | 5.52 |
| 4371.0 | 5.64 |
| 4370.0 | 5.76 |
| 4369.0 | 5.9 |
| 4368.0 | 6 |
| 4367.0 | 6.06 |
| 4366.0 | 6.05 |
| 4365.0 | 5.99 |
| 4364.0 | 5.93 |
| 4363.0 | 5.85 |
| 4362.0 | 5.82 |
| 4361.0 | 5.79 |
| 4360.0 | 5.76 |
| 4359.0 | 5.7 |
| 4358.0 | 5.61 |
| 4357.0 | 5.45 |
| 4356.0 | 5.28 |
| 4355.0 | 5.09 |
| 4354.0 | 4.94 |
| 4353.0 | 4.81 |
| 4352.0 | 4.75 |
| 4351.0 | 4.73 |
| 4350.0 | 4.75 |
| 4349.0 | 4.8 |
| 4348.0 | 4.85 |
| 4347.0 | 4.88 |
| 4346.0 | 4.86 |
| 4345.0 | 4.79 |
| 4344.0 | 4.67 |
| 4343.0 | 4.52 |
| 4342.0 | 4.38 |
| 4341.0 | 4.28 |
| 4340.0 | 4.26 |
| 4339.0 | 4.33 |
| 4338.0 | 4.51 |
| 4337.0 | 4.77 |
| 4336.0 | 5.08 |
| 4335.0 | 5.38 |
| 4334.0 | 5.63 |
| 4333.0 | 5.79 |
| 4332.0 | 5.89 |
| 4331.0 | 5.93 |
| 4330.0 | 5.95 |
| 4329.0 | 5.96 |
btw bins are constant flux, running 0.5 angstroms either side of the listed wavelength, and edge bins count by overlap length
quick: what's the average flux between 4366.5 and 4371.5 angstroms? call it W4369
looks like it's 5.87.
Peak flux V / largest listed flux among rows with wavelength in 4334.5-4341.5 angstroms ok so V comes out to 5.38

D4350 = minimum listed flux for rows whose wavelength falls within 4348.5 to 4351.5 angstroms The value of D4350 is 4.73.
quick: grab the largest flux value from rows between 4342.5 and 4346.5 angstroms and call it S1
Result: 4.86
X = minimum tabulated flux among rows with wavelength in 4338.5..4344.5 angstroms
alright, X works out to 4.26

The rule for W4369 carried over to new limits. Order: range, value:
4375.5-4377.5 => 5.27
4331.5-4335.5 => 5.67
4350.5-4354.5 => 4.81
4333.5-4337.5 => 5.21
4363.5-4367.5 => 6.01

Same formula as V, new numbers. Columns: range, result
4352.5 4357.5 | 5.45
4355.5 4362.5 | 5.82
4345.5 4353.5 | 4.88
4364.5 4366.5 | 6.05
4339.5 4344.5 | 4.67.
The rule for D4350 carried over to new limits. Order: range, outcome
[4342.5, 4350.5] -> 4.52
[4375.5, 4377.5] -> 5.23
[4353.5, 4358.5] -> 4.94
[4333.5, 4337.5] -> 4.77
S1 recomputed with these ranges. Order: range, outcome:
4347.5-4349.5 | 4.85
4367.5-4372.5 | 6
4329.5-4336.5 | 5.95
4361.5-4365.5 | 5.99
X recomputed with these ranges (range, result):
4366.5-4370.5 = 5.76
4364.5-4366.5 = 5.99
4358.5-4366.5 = 5.7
